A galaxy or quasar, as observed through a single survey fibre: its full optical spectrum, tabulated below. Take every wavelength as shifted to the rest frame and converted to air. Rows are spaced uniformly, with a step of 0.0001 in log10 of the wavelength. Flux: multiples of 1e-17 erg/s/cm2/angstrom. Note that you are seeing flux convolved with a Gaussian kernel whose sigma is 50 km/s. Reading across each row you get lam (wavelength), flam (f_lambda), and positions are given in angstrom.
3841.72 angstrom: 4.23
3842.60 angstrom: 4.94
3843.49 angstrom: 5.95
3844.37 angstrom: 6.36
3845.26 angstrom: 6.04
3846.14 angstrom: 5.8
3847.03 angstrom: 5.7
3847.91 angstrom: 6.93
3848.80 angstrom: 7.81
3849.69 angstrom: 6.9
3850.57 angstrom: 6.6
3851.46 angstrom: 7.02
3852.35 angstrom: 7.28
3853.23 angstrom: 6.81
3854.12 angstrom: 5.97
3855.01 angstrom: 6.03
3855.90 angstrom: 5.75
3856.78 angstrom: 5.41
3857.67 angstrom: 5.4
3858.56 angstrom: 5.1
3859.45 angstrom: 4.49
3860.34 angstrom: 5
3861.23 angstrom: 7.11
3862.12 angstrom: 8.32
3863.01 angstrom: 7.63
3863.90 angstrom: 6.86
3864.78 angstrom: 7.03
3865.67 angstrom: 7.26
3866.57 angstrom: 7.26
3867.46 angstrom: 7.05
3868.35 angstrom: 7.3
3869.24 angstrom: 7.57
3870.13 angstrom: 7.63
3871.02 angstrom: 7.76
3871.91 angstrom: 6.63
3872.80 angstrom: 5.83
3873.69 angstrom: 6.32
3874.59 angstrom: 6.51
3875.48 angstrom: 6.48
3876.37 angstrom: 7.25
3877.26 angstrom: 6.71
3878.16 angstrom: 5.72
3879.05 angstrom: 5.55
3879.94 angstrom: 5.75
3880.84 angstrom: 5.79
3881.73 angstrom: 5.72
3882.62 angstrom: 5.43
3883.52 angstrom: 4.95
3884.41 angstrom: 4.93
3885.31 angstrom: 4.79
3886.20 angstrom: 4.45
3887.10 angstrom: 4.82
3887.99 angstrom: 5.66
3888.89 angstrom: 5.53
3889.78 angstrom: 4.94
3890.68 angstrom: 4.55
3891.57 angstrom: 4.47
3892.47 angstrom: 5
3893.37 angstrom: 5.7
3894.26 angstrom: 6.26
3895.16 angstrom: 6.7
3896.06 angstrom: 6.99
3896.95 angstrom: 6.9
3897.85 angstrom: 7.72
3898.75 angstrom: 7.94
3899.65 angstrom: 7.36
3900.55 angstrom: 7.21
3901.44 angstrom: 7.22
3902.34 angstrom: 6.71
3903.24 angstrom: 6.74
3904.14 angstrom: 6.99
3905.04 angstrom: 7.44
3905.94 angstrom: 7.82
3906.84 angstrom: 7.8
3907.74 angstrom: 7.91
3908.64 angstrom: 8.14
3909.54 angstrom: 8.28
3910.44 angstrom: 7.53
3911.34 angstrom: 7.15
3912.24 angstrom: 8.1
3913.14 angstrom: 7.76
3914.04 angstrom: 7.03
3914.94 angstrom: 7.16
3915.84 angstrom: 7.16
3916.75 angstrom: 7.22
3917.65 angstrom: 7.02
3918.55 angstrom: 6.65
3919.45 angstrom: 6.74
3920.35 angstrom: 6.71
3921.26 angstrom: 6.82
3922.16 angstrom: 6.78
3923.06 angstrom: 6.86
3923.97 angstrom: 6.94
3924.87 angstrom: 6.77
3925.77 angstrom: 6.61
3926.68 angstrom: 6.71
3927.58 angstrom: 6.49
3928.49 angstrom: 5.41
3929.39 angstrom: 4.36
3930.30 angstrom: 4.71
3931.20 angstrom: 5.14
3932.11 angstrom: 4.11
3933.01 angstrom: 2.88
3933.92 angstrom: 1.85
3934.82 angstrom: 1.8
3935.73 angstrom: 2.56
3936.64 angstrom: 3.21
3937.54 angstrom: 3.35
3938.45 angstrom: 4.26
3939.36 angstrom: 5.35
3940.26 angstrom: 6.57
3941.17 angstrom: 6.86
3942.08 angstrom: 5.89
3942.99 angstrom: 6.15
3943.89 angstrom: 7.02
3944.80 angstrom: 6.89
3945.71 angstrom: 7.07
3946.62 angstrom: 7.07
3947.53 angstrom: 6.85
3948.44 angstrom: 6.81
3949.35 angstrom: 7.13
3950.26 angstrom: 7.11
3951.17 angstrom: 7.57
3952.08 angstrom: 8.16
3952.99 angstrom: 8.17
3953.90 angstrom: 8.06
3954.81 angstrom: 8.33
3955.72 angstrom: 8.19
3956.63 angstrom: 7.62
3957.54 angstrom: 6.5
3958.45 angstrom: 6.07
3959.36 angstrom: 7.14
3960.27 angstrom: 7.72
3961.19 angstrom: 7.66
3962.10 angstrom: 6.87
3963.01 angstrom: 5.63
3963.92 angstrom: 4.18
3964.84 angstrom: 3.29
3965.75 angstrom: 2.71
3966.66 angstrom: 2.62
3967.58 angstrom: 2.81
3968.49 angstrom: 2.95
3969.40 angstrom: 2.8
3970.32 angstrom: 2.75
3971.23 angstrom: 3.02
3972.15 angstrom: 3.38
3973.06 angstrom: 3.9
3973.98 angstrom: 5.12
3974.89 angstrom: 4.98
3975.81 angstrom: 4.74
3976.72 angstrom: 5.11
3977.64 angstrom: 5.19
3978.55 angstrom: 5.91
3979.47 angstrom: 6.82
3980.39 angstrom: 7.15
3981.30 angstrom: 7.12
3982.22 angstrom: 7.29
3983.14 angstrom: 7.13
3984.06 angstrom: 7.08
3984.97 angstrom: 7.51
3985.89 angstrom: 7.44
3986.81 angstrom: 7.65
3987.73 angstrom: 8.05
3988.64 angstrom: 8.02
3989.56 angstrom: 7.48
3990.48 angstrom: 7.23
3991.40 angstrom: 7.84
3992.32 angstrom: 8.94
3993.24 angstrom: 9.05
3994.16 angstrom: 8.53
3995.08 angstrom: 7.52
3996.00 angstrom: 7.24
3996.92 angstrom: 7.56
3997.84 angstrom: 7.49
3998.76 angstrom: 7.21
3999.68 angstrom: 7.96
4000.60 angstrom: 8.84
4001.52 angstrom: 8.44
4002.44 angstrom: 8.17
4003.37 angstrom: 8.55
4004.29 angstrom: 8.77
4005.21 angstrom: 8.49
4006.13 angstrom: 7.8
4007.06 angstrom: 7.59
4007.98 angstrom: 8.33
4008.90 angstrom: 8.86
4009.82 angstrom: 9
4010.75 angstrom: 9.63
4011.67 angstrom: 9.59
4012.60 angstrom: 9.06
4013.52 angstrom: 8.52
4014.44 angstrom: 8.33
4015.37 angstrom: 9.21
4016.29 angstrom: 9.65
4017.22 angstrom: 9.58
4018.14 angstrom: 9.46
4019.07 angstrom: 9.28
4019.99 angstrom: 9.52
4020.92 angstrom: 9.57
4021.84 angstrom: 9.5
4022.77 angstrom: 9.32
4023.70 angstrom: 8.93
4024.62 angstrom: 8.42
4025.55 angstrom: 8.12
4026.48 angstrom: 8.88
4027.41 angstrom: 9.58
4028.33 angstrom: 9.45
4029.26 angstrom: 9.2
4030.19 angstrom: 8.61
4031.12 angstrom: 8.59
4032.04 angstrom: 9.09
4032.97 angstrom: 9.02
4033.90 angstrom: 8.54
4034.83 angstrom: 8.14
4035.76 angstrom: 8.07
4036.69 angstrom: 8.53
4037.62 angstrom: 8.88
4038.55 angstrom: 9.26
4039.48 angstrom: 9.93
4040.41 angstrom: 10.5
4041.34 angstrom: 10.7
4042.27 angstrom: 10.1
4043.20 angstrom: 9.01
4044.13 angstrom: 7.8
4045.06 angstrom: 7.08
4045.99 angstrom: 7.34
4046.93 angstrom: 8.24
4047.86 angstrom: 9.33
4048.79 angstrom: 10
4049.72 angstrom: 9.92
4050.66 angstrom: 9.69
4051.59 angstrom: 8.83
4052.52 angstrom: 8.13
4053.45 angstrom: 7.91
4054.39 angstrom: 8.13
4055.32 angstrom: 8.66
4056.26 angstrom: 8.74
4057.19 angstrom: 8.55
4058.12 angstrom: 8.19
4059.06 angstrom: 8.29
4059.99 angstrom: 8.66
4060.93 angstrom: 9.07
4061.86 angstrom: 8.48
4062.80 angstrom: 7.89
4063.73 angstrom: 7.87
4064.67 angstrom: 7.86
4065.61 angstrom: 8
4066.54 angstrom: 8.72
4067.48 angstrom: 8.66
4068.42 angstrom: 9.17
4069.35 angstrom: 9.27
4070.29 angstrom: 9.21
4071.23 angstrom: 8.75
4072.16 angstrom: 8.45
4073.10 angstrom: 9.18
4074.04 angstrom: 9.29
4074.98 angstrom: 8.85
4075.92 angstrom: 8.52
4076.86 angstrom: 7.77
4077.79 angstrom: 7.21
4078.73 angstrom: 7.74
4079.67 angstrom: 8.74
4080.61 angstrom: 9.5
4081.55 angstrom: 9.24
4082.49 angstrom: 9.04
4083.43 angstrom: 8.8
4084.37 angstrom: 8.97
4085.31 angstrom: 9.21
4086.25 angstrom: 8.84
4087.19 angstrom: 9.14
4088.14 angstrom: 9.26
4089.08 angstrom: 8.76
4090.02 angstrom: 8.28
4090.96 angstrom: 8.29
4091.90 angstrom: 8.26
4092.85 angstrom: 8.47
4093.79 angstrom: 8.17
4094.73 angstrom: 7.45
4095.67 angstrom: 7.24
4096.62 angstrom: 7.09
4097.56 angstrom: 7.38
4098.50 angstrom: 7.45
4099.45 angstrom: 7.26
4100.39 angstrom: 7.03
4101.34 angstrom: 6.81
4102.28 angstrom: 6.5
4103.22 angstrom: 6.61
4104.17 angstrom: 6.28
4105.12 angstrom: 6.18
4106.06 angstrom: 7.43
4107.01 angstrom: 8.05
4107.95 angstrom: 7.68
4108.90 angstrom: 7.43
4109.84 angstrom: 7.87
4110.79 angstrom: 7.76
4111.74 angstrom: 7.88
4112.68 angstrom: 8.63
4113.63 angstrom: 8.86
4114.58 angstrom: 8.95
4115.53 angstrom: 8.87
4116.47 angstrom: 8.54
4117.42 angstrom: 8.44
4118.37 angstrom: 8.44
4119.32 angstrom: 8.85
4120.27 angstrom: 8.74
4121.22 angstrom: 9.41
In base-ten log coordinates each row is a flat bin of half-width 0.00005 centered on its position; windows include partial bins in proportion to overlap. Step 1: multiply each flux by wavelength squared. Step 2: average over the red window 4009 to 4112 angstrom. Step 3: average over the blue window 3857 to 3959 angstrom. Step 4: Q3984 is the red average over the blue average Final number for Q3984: 1.45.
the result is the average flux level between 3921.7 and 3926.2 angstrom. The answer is 6.8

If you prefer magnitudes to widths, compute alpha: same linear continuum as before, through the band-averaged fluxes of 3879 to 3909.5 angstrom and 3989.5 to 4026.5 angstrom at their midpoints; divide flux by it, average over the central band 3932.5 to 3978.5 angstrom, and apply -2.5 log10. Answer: 0.36 mag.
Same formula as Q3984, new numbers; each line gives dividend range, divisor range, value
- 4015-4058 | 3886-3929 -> 1.42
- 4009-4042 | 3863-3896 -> 1.62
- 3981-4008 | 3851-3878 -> 1.27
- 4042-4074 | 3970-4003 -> 1.31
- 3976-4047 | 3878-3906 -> 1.47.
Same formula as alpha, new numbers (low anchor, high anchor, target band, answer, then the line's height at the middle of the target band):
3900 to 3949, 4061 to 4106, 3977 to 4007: -0.082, 7.09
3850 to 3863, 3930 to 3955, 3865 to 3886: -0.039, 6.11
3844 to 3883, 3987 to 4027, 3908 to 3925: 0.003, 7.24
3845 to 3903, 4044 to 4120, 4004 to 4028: -0.171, 7.66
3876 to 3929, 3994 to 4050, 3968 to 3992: 0.330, 7.99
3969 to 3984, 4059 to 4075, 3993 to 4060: -0.234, 7.11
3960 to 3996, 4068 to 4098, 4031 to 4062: -0.156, 7.64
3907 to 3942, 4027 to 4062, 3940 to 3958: -0.100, 6.57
